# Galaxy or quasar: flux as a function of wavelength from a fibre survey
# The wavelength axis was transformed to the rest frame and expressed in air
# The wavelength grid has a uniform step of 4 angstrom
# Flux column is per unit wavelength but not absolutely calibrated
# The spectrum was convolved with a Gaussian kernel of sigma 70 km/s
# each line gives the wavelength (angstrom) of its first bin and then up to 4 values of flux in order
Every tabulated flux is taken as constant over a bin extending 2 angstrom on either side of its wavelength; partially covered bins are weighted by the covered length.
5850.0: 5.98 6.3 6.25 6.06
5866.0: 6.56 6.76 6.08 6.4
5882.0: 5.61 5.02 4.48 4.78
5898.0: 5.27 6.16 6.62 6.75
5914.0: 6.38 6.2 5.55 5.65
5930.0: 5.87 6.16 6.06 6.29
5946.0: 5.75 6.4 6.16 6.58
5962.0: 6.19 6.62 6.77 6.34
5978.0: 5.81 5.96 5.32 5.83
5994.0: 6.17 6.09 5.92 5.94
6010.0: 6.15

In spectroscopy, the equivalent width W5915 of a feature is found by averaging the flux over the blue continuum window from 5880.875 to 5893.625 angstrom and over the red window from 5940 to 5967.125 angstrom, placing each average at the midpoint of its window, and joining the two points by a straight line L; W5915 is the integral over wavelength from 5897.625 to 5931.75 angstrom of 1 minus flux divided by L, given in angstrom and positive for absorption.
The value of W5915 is -3.7 angstrom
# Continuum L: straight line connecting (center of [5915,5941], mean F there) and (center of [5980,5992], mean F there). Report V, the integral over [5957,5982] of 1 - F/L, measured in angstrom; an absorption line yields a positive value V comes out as -2.5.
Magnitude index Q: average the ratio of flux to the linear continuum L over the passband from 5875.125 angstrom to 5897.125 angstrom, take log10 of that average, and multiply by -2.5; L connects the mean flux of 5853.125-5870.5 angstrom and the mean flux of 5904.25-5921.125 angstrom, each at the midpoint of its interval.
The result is 0.20 mag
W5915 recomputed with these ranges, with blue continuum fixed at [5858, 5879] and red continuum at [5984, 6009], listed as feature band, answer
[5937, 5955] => -0.18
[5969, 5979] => -0.57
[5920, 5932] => 0.89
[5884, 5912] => 2.97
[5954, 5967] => -0.83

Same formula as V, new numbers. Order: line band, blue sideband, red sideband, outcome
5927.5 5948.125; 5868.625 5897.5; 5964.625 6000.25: -0.6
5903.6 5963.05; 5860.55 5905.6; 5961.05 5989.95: -2.1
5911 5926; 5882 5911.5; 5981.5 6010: -1.1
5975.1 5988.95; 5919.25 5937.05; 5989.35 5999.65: 0.6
